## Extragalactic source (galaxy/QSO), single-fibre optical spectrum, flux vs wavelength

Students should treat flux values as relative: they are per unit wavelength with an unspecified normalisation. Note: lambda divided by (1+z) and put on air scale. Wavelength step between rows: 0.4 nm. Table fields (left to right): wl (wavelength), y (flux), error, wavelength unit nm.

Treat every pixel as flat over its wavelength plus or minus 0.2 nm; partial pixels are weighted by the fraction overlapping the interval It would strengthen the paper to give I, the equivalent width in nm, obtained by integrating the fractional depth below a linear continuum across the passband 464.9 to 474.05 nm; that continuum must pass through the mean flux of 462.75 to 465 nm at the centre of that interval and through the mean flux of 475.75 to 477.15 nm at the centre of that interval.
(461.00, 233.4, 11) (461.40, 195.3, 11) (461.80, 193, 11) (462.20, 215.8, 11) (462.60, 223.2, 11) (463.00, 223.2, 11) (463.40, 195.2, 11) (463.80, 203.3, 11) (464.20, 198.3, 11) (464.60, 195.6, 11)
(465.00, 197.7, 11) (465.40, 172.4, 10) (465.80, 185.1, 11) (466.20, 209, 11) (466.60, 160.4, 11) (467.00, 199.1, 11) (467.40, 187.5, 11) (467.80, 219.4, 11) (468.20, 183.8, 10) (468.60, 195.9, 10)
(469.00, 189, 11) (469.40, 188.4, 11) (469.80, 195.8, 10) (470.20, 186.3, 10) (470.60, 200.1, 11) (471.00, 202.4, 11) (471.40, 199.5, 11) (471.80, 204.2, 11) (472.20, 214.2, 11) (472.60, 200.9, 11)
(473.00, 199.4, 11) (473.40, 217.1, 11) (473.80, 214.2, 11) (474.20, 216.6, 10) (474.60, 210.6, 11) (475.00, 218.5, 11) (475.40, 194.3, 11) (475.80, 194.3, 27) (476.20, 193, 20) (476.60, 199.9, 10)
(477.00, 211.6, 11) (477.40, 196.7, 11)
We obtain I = 0.22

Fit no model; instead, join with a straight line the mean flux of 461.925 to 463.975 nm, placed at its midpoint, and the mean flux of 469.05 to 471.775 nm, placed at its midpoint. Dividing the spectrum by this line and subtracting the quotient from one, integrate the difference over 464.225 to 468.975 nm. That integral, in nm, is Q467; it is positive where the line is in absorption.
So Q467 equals 0.28 nm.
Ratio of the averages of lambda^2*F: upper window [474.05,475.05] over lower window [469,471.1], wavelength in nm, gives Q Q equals 1.1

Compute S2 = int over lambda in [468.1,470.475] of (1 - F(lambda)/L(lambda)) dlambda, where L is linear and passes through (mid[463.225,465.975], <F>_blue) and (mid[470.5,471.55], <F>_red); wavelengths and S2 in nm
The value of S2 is 0.10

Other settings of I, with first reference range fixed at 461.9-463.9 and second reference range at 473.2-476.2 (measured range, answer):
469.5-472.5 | 0.134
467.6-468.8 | 0.060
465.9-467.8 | 0.167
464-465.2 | 0.079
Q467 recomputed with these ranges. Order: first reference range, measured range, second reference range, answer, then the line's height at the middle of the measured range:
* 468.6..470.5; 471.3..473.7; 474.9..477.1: -0.14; 195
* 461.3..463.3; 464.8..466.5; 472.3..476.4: 0.16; 209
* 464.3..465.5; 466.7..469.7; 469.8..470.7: -0.02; 192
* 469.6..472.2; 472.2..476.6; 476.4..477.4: -0.09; 202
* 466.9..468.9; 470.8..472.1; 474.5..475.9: -0.02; 201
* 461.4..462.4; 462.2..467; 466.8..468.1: 0.10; 202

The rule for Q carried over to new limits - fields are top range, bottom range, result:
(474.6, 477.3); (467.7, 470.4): 1.08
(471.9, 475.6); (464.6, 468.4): 1.13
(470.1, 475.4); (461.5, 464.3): 1.04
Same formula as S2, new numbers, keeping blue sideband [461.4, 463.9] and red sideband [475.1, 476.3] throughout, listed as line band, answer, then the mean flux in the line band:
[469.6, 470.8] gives 0.042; 194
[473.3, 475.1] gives -0.162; 215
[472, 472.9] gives -0.035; 207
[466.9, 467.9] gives 0.015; 201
